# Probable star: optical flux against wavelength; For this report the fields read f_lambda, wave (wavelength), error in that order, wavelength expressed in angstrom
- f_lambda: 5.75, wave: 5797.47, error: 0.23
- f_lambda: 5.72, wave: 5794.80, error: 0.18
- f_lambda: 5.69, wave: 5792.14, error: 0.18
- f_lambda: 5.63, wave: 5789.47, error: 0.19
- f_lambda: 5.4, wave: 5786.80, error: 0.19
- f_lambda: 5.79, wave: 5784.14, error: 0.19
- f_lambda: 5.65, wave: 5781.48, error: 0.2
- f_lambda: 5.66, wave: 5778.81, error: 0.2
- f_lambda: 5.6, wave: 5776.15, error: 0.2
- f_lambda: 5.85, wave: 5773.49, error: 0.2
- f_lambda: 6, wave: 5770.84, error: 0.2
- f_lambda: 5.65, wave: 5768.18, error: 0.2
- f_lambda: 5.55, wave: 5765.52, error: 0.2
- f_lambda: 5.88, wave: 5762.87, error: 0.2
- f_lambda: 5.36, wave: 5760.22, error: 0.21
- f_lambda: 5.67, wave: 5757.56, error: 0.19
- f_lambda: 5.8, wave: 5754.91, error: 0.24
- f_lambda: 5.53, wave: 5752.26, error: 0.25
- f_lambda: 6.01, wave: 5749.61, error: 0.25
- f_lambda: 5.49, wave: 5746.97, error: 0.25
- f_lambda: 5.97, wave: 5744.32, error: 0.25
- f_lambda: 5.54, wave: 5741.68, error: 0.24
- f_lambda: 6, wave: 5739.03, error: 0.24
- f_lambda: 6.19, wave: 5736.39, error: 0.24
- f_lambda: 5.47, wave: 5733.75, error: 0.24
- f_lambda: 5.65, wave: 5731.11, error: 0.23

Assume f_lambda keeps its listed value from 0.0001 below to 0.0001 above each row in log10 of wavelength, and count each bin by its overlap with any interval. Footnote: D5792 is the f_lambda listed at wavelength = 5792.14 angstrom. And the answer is 5.69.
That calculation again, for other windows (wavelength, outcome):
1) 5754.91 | 5.8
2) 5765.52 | 5.55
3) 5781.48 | 5.65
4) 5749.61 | 6.01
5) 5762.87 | 5.88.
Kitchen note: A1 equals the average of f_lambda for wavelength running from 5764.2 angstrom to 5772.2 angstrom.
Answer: 5.73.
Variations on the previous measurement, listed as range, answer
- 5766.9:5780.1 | 5.75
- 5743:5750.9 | 5.83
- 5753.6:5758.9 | 5.73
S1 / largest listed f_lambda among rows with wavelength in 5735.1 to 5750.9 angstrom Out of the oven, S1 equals 6.19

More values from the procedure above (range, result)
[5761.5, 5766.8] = 5.88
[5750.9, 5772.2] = 6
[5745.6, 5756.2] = 6.01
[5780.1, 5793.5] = 5.79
